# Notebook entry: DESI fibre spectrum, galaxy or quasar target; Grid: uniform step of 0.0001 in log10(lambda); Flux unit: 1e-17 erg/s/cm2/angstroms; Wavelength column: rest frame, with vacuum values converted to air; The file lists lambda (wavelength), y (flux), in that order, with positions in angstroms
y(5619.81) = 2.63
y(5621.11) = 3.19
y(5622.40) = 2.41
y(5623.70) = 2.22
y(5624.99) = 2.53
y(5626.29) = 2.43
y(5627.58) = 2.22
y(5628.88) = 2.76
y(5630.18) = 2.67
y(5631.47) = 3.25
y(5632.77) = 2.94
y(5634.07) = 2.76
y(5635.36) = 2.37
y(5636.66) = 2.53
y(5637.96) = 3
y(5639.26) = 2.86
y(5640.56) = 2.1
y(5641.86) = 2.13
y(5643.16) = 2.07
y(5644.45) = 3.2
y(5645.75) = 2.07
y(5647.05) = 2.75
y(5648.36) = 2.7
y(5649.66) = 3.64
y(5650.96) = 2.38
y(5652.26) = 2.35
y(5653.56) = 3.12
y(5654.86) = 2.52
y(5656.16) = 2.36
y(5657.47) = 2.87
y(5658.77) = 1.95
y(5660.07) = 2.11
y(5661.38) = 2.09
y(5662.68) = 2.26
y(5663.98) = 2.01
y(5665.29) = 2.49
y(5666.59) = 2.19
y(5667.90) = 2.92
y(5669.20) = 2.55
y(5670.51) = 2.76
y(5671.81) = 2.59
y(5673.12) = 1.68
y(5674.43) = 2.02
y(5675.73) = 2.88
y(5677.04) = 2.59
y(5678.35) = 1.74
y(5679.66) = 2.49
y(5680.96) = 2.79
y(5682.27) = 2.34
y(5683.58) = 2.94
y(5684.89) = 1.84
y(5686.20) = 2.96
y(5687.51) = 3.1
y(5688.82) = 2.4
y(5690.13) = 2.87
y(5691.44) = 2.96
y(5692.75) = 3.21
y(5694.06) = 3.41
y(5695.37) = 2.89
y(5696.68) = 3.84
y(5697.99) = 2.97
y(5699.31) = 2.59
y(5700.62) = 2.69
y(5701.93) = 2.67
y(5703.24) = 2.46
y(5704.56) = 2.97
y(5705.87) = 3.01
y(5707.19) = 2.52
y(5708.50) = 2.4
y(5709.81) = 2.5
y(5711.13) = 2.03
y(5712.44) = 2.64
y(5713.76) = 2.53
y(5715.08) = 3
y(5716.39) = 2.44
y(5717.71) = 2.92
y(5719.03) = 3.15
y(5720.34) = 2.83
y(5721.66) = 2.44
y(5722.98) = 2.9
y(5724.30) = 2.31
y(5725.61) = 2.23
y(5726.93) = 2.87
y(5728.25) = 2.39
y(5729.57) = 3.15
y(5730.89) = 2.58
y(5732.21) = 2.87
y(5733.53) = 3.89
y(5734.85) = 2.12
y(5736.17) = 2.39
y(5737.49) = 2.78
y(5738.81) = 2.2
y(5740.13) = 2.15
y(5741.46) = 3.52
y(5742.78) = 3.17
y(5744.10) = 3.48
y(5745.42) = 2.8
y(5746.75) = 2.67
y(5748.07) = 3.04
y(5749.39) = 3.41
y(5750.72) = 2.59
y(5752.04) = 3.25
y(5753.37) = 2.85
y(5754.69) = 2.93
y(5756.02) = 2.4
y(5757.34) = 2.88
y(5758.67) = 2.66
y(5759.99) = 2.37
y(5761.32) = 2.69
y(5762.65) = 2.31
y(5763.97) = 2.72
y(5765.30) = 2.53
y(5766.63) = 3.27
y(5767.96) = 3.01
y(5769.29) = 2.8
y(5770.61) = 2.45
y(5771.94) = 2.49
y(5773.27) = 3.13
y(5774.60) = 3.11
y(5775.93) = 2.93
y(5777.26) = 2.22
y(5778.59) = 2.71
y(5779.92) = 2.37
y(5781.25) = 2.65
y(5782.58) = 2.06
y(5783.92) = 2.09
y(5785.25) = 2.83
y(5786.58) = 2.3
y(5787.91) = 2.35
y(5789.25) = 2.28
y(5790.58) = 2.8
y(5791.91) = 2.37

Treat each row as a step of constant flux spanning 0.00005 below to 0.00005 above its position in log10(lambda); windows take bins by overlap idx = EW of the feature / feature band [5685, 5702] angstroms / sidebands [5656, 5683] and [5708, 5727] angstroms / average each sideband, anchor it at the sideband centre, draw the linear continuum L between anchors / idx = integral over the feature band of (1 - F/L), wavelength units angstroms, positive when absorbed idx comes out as -3.10 angstroms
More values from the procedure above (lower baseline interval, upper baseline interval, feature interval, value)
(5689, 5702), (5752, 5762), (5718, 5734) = 0.4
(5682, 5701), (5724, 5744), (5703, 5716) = 1.0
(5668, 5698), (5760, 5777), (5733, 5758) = -1.2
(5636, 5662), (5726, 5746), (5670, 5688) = 1.1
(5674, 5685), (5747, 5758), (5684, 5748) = -2.4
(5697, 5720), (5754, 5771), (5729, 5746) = -1.0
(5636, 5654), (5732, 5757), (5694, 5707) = -0.7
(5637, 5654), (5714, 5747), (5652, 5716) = 2.4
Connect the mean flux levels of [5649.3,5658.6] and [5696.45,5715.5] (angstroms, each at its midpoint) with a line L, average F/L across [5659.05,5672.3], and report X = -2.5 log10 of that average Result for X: 0.13 mag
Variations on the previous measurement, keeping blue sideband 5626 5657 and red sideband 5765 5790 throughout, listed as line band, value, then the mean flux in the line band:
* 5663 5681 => 0.10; 2.39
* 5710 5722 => -0.02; 2.66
